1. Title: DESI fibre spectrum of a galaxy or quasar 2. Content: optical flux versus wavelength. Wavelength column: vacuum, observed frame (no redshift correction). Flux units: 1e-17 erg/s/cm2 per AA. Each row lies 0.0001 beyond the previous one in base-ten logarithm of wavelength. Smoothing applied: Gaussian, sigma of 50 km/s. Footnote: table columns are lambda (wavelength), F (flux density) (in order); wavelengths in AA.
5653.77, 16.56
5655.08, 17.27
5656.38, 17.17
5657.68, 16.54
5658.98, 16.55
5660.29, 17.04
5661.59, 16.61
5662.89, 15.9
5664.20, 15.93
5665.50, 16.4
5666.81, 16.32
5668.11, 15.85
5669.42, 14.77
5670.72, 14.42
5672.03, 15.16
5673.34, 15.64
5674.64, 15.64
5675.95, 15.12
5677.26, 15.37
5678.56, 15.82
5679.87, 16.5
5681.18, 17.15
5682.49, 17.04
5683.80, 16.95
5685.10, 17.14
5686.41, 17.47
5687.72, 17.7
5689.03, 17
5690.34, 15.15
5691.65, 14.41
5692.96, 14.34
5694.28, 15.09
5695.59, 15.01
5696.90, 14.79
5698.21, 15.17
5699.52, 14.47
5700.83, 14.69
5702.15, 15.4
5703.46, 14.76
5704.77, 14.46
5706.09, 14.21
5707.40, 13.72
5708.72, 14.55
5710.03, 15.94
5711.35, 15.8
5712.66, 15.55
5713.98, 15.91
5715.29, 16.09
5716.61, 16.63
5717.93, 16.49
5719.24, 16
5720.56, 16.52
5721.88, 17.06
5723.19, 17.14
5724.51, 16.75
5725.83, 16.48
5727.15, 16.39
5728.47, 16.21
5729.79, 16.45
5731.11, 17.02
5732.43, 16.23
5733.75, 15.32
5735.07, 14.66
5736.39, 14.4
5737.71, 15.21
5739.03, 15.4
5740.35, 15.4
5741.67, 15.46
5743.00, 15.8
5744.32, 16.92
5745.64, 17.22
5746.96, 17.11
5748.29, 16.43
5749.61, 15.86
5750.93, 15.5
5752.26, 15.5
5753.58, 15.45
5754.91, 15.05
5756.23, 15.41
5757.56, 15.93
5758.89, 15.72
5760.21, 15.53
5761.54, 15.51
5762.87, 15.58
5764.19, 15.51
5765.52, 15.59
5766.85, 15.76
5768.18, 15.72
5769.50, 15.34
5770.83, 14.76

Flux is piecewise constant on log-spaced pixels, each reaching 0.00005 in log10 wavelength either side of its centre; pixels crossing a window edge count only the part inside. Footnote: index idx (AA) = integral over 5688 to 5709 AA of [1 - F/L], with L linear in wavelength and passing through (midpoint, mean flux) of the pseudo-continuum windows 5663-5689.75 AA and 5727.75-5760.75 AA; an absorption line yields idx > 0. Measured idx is 1.53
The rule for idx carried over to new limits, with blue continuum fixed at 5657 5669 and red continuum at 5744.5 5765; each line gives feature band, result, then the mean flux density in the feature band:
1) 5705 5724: 0.29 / 15.8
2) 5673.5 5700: 0.53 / 15.9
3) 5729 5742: 0.31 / 15.6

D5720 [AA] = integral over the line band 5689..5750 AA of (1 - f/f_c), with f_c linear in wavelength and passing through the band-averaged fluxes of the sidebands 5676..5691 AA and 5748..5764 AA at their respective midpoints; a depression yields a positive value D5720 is 1.6 AA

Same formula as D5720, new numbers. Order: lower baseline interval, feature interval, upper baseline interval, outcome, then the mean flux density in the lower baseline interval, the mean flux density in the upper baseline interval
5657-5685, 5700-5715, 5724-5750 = 0.96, 16.1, 16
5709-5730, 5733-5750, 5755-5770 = 0.16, 16.3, 15.6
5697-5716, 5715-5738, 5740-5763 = -1.16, 15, 15.9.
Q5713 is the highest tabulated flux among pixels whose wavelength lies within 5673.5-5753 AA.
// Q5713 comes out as 17.7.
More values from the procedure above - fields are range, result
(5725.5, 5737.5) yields 17.02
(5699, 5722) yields 17.06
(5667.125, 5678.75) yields 15.85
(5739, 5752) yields 17.22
